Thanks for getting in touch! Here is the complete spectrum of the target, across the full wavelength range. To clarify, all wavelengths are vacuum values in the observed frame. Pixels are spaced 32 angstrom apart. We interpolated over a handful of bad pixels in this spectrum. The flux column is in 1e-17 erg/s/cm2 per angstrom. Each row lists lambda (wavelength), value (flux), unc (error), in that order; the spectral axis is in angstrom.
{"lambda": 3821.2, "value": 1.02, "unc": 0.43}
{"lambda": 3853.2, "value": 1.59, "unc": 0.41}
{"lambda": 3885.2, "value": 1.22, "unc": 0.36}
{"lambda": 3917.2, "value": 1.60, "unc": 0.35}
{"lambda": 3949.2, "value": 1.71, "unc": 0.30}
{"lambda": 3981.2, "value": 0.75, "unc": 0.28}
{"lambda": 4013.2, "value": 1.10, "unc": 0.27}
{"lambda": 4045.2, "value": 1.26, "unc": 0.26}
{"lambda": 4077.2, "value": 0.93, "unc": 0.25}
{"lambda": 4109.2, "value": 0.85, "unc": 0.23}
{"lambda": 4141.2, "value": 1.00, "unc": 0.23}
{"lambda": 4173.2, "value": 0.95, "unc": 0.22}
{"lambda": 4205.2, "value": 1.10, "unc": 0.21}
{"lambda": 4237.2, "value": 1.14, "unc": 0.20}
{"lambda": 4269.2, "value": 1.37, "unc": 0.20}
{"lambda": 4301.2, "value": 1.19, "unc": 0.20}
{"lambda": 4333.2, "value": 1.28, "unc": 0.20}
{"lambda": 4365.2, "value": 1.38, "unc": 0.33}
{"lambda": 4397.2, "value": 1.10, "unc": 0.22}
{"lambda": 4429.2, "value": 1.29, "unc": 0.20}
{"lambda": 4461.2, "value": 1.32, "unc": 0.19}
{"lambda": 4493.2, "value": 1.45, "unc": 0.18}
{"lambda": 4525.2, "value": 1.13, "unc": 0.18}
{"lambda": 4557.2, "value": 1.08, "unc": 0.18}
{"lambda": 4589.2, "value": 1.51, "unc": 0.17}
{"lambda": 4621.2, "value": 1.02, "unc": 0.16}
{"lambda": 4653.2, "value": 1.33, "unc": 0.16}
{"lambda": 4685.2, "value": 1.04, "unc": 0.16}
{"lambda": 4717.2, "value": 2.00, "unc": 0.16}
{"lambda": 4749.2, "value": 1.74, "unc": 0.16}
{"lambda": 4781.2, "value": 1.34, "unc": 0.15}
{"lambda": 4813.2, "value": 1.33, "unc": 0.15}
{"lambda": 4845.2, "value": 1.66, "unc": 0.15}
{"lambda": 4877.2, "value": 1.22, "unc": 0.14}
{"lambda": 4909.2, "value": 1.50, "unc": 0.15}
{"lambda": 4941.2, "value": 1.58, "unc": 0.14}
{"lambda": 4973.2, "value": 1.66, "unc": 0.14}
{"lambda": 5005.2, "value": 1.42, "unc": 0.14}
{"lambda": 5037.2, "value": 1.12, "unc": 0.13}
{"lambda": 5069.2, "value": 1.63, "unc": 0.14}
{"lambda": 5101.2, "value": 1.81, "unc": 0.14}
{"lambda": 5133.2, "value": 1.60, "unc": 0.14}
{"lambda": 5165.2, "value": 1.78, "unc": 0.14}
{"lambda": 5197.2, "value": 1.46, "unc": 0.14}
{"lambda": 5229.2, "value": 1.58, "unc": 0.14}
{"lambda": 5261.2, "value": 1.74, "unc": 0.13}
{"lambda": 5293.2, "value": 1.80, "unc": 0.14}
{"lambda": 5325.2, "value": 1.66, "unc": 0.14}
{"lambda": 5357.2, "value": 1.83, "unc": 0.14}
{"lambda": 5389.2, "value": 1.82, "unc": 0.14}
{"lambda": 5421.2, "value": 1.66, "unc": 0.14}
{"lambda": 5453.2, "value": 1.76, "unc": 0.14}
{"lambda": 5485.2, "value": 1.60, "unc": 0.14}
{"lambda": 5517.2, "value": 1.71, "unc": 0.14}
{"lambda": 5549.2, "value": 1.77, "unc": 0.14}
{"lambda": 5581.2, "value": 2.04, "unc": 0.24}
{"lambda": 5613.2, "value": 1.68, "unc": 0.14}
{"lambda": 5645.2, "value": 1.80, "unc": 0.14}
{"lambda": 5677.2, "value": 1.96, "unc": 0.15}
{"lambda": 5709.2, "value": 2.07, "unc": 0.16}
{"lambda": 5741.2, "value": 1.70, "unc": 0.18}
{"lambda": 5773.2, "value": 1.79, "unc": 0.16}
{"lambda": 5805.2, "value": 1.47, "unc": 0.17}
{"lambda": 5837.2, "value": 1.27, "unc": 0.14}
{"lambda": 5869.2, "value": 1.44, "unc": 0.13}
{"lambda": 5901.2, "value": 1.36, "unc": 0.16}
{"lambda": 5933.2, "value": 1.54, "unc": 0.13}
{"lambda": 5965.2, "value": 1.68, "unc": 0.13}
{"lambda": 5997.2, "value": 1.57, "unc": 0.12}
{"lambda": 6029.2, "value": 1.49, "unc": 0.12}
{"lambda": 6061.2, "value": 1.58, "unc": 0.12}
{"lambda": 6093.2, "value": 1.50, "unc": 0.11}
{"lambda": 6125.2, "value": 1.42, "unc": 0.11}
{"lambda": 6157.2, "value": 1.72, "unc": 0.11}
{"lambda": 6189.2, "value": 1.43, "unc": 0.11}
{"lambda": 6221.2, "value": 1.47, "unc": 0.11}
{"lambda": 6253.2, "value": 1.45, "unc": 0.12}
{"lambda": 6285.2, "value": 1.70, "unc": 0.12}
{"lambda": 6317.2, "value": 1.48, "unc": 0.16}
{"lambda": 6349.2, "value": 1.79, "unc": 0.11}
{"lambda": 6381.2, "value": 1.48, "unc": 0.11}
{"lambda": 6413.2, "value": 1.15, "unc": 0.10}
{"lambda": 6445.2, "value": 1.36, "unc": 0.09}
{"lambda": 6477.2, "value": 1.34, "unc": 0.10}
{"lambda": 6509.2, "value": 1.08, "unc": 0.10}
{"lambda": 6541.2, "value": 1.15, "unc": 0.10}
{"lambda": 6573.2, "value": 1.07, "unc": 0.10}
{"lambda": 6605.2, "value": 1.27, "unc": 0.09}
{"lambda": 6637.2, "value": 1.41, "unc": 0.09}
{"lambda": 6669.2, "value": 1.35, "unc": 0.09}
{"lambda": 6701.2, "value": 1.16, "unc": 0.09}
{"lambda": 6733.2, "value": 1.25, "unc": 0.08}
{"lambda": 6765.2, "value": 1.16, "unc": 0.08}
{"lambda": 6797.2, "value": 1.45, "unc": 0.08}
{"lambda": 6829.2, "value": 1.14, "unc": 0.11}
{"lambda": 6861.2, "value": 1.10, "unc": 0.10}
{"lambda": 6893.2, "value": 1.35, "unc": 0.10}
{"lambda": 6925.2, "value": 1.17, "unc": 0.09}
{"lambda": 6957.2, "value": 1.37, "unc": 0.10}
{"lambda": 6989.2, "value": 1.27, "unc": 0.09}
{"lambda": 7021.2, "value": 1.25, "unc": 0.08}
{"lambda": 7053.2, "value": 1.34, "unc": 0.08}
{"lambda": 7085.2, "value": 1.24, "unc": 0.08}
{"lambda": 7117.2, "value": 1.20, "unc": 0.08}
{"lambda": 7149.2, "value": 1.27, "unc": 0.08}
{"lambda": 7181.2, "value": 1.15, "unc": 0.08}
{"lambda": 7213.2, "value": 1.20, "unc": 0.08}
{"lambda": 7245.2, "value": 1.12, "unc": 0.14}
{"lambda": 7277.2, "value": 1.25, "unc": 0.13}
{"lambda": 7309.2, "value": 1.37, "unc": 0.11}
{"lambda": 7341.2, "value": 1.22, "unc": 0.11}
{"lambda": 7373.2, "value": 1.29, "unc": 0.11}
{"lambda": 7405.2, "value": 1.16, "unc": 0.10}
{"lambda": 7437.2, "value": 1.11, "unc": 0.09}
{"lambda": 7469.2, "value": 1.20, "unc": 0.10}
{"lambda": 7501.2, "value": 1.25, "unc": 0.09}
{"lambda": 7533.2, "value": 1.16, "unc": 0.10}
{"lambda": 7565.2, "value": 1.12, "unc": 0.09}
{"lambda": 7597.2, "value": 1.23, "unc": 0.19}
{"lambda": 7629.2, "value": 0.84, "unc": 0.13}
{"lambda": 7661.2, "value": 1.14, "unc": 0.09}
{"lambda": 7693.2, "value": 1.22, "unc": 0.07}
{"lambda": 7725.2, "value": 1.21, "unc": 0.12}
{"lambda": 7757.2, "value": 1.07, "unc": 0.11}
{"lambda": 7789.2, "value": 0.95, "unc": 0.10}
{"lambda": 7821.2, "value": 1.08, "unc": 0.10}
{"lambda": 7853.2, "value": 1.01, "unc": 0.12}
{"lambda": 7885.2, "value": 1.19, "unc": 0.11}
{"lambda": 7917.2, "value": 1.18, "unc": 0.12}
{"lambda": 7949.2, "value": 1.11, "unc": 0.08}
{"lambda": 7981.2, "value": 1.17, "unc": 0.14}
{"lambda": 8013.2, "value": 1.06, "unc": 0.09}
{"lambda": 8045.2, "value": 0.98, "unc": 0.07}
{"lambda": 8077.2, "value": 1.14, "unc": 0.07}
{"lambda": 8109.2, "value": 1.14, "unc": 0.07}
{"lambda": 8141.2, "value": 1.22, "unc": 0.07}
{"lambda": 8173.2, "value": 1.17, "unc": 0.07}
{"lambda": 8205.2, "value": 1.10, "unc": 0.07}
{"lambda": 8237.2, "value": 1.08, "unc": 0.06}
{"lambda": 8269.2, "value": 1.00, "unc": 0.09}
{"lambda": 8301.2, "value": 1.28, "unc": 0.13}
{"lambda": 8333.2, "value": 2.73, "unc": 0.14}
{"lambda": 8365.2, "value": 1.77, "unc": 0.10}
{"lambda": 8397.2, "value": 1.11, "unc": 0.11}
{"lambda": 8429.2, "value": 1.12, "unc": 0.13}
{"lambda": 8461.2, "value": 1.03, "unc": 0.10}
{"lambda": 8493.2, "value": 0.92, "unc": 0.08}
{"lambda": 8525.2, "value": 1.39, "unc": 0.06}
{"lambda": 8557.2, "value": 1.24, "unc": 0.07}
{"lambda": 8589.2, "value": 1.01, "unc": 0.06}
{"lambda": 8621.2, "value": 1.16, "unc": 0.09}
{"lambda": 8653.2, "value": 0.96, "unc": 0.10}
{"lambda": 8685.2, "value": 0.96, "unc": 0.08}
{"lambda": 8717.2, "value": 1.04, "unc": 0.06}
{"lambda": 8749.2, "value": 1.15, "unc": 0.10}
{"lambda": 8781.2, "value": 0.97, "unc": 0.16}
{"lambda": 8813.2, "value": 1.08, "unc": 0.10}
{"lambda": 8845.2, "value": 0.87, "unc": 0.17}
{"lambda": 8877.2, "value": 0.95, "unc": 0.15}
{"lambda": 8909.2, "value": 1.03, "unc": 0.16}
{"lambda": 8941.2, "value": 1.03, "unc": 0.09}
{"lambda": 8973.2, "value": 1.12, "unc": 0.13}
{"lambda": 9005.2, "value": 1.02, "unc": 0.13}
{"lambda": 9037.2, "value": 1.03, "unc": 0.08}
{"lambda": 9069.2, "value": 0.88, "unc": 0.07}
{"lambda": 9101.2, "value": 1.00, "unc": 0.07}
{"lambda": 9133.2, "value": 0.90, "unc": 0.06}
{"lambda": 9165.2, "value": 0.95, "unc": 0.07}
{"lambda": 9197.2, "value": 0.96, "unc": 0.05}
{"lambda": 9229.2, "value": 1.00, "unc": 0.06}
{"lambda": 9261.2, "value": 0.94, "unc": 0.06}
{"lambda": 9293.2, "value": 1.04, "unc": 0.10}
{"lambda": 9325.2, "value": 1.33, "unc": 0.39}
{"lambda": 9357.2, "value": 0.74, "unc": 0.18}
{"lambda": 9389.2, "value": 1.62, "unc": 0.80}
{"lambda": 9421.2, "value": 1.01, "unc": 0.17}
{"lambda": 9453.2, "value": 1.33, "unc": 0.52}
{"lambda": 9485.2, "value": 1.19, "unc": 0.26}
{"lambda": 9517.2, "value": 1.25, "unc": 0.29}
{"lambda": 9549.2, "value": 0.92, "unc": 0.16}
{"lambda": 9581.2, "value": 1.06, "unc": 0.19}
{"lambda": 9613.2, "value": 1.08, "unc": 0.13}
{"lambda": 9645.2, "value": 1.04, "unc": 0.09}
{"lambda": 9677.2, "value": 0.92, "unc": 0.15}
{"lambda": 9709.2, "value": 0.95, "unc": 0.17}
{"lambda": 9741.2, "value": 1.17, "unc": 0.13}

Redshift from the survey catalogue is 0.269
